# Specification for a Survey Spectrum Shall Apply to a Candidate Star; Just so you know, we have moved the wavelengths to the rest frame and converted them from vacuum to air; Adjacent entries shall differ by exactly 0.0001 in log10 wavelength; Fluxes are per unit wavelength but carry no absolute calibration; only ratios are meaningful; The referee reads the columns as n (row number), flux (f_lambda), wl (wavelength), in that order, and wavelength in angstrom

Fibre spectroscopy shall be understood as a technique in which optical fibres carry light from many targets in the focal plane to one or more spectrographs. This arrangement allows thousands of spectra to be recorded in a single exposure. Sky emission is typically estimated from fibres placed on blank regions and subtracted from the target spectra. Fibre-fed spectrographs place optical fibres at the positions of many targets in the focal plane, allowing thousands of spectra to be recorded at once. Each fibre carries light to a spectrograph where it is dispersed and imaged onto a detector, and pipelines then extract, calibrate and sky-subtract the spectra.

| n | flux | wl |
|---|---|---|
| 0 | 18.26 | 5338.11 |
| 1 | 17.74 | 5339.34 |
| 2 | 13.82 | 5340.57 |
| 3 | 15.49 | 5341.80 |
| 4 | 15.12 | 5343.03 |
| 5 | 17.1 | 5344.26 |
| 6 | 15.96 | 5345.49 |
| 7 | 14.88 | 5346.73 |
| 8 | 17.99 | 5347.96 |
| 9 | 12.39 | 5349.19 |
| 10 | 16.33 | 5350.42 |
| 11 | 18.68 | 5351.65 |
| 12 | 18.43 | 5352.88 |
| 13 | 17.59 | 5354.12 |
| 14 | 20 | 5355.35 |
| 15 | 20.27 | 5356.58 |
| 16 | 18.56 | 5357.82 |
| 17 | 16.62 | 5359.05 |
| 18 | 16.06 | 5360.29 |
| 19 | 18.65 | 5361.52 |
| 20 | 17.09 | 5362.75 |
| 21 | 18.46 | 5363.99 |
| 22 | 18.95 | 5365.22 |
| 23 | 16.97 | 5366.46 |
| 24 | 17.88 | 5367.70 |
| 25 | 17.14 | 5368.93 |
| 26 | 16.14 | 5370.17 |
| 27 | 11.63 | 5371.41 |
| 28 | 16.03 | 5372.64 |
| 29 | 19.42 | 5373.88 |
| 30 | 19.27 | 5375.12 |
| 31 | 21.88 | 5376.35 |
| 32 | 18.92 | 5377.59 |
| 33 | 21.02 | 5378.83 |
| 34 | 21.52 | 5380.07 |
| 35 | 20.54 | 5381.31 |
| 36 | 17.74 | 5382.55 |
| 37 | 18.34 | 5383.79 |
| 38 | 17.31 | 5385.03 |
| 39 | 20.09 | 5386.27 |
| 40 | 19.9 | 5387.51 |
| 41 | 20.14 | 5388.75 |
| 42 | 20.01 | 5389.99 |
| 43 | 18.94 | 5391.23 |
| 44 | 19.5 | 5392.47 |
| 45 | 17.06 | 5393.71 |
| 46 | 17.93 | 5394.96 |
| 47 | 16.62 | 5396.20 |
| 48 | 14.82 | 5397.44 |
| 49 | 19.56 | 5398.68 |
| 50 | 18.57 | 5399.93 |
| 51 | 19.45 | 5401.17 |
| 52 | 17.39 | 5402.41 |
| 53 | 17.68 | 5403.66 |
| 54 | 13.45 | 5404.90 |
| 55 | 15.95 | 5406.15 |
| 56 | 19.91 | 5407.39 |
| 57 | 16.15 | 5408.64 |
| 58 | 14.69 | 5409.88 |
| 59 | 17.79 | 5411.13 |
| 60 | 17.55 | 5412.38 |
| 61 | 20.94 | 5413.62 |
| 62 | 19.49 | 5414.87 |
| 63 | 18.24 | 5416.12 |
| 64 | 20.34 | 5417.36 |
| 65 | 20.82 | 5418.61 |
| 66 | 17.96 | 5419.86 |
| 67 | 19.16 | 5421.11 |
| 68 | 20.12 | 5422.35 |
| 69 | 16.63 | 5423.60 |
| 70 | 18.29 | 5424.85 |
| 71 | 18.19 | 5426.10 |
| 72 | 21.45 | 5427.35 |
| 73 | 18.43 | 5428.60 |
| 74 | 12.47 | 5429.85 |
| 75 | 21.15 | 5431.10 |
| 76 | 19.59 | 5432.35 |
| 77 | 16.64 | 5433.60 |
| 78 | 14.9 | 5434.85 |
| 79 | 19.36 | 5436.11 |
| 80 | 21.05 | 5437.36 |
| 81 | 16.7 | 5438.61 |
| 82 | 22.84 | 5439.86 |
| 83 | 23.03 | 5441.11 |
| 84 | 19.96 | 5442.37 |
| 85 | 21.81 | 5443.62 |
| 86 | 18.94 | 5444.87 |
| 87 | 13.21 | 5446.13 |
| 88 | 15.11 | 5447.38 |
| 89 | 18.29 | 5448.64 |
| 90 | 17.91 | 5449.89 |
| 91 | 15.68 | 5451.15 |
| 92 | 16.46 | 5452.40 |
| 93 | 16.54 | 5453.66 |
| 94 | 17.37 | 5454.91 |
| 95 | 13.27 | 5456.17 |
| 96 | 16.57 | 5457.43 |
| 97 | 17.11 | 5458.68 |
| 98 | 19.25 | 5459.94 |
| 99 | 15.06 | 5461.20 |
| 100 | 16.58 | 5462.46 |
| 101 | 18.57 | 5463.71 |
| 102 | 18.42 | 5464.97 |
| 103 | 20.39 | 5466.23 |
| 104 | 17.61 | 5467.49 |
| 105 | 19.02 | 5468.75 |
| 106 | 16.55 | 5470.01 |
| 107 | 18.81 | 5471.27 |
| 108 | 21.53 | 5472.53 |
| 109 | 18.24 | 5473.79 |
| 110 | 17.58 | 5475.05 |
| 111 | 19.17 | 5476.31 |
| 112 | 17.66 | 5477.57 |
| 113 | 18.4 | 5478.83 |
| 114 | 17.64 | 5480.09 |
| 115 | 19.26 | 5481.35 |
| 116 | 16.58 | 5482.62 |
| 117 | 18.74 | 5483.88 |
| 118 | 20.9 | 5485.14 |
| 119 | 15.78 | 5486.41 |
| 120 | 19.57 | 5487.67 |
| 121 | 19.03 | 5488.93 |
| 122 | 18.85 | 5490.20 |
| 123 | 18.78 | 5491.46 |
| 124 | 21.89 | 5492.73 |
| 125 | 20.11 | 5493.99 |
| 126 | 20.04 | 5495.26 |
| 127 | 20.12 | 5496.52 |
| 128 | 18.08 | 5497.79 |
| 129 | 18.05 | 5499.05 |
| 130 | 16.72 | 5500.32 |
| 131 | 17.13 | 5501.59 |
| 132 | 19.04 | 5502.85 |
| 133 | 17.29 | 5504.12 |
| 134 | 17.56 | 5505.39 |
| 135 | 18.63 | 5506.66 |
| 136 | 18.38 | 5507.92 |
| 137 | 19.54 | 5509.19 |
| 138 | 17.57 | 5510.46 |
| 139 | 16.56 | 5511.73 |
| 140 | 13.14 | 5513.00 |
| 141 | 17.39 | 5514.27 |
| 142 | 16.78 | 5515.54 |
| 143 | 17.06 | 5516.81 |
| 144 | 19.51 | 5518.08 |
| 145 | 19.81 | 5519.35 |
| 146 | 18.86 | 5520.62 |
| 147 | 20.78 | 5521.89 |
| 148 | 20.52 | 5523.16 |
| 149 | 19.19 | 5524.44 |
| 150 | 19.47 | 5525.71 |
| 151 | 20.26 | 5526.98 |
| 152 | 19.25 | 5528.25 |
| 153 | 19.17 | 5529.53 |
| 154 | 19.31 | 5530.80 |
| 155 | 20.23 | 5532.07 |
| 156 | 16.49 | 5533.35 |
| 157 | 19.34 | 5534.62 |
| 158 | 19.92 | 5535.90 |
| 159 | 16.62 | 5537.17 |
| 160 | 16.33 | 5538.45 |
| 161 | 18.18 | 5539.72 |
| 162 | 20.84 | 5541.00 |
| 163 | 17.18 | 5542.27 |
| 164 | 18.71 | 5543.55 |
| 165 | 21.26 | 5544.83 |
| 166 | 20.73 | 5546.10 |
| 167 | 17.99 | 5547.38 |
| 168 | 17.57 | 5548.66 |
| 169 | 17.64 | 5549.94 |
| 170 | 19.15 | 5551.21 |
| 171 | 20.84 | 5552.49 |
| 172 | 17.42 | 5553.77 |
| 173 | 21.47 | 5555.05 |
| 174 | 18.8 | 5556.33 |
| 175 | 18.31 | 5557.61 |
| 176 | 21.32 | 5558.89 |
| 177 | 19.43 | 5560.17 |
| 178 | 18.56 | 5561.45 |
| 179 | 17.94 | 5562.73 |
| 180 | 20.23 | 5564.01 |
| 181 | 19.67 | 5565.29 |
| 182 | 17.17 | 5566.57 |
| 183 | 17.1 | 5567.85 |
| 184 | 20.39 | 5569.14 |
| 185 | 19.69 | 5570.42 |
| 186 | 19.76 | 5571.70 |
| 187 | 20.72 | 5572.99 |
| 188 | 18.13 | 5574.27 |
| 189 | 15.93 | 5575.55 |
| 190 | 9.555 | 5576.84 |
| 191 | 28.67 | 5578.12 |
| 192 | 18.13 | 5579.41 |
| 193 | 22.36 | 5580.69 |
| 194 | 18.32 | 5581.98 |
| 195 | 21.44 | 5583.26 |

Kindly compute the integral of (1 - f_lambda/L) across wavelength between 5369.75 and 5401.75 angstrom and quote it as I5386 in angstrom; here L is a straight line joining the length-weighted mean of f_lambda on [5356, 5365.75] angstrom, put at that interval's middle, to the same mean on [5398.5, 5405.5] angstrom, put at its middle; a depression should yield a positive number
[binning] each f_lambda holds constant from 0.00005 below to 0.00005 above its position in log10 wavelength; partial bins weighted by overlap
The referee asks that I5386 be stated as -1.4 angstrom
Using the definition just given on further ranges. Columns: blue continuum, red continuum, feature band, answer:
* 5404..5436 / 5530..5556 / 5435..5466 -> 0.6 angstrom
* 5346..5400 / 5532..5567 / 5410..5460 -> 0.4 angstrom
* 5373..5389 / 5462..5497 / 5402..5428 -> 1.5 angstrom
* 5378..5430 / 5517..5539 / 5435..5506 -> 1.9 angstrom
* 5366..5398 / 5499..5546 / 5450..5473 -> 1.2 angstrom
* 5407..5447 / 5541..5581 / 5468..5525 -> 1.2 angstrom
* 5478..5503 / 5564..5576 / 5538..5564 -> -0.3 angstrom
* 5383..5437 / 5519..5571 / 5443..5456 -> 1.0 angstrom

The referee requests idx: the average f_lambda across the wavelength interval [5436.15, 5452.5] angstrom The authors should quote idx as 18.6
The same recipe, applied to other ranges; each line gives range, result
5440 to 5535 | 18.3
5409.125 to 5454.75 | 18.4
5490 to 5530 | 18.6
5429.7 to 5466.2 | 17.8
